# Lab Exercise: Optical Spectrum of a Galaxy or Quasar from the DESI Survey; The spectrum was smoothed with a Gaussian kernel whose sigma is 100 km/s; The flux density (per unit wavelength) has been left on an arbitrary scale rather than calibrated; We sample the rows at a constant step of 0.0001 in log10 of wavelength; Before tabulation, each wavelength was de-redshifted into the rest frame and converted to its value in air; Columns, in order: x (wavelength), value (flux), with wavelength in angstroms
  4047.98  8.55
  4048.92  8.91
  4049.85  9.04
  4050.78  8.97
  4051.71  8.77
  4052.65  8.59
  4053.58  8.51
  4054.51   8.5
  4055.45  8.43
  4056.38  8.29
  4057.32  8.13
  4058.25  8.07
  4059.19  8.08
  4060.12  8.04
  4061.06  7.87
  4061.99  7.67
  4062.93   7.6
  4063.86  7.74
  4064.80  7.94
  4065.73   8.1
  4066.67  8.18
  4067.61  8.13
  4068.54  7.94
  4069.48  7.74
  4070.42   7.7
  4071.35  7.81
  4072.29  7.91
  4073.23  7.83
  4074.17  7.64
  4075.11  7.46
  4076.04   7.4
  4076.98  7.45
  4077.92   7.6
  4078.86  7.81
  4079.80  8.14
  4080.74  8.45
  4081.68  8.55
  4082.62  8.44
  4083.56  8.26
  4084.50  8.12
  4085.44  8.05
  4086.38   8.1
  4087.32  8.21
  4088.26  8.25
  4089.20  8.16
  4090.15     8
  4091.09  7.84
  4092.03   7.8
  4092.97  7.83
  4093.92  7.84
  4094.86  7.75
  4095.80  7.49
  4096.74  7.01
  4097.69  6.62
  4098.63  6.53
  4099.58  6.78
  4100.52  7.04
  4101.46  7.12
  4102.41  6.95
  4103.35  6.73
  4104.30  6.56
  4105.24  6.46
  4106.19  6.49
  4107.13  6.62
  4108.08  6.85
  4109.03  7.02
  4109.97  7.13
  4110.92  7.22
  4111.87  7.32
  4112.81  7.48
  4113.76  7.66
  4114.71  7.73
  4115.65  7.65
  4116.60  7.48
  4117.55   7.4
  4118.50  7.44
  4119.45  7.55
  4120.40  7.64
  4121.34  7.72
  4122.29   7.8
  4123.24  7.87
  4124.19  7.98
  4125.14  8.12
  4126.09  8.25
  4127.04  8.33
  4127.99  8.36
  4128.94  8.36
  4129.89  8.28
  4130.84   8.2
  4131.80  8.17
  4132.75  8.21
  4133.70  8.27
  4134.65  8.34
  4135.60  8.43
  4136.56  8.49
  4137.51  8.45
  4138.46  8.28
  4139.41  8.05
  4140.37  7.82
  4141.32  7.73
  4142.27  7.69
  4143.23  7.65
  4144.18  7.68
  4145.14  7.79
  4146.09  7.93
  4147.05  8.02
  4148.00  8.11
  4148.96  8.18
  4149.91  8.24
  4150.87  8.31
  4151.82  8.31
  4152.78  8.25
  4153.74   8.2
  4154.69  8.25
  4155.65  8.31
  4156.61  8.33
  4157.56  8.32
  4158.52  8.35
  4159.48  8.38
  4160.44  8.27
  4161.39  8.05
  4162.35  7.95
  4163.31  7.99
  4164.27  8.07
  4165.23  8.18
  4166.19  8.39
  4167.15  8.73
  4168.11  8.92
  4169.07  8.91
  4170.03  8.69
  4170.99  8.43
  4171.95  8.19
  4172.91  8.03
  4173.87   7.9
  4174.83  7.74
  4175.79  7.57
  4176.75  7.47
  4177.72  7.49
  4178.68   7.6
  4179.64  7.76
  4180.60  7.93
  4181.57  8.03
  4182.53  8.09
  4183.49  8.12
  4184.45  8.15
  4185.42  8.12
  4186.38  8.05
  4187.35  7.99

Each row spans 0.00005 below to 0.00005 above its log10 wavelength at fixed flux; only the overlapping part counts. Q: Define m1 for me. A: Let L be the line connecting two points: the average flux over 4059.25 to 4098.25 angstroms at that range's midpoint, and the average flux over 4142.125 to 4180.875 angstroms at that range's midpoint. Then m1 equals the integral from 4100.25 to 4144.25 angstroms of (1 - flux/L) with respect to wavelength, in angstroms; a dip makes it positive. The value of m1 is 1.8 angstroms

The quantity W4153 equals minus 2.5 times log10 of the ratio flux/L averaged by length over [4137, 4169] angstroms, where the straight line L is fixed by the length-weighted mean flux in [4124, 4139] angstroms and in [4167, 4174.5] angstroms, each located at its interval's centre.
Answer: 0.03 mag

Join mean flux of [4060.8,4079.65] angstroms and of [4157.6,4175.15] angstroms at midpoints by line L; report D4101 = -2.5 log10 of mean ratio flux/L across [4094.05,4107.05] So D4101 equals 0.15 mag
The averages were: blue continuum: 7.78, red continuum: 8.29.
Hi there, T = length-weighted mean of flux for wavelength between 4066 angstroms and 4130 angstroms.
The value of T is 7.64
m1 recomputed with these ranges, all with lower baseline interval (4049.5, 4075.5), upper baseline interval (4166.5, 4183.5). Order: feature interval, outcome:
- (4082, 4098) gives 0.4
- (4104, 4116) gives 1.5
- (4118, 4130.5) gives 0.2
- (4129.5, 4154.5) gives -0.1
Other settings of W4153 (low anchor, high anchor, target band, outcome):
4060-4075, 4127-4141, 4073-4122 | 0.072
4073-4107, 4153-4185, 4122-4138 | -0.051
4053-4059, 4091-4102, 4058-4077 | 0.026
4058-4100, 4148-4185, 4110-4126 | 0.047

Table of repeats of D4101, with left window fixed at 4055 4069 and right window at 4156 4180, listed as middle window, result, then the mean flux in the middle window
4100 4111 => 0.18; 6.84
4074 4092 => 0.01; 8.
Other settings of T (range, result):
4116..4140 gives 8.05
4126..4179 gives 8.16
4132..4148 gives 8.06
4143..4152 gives 8.03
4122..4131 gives 8.16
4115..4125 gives 7.67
